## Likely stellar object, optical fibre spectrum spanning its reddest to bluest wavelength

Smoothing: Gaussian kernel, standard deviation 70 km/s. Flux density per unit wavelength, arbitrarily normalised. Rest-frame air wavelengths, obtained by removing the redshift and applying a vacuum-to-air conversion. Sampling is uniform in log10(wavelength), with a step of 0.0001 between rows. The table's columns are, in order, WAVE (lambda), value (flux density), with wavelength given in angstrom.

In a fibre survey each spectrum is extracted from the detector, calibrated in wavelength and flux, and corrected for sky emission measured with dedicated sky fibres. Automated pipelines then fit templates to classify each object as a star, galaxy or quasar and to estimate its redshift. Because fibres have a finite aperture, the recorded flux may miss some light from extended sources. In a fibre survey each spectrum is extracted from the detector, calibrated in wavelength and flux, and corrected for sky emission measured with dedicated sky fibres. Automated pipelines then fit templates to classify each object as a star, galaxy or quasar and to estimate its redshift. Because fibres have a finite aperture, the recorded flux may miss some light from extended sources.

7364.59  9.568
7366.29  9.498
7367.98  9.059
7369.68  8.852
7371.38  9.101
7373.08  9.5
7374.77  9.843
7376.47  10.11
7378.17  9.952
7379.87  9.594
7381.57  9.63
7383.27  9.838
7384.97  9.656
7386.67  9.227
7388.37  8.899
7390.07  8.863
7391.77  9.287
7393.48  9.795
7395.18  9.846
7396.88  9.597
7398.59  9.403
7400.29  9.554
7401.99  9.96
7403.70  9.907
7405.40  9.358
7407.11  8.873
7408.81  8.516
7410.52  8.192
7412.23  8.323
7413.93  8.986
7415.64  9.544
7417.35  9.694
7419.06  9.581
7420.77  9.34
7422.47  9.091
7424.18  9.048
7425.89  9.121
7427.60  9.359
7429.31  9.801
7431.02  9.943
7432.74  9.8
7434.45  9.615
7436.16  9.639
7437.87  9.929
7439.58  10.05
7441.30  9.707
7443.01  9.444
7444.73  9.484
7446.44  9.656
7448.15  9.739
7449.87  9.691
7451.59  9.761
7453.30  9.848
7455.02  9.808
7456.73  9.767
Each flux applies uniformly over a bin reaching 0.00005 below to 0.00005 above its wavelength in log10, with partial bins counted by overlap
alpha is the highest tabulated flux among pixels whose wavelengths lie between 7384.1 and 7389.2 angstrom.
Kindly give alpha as 9.656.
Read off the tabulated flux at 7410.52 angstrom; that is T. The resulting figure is 8.192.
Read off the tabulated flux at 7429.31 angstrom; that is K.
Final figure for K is 9.801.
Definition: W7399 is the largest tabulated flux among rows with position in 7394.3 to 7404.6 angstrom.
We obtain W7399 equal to 9.96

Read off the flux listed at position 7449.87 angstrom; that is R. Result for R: 9.691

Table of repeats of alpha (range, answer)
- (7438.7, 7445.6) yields 10.05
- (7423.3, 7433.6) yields 9.943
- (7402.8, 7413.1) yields 9.907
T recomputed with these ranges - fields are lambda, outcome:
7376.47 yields 10.11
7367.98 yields 9.059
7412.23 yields 8.323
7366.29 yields 9.498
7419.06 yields 9.581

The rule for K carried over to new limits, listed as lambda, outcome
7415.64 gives 9.544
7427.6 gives 9.359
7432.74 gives 9.8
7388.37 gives 8.899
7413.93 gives 8.986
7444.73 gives 9.484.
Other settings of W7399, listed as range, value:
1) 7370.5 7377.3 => 10.11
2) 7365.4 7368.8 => 9.498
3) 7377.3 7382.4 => 9.952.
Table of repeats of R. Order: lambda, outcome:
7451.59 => 9.761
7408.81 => 8.516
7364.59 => 9.568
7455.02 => 9.808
